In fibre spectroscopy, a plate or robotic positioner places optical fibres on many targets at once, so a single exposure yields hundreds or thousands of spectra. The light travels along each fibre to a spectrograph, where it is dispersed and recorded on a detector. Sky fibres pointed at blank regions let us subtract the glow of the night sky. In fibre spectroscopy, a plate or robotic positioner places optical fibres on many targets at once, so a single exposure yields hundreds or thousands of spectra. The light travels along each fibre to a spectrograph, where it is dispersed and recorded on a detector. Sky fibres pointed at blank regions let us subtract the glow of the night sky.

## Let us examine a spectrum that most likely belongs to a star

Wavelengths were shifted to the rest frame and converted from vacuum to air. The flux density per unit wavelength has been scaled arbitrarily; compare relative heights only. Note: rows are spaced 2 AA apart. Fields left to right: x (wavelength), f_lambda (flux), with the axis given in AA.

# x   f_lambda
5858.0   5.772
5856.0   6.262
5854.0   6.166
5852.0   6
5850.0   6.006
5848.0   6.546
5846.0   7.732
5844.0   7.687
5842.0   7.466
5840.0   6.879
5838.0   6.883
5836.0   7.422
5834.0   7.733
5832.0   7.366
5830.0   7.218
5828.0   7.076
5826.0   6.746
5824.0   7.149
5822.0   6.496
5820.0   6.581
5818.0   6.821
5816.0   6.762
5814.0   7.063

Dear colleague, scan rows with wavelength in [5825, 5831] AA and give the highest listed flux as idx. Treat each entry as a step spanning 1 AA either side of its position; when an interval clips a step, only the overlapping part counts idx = 7.218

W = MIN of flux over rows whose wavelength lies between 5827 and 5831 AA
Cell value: 7.076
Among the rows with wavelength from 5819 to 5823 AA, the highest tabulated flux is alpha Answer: 6.581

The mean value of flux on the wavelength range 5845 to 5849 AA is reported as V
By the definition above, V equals 7.14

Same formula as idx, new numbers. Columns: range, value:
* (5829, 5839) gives 7.733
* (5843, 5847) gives 7.732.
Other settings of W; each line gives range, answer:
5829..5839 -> 6.883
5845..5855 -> 6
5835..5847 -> 6.879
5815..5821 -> 6.581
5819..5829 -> 6.496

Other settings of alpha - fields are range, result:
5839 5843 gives 7.466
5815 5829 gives 7.149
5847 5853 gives 6.546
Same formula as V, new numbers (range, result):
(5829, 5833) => 7.29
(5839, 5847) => 7.44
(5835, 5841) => 7.06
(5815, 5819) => 6.79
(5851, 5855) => 6.08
